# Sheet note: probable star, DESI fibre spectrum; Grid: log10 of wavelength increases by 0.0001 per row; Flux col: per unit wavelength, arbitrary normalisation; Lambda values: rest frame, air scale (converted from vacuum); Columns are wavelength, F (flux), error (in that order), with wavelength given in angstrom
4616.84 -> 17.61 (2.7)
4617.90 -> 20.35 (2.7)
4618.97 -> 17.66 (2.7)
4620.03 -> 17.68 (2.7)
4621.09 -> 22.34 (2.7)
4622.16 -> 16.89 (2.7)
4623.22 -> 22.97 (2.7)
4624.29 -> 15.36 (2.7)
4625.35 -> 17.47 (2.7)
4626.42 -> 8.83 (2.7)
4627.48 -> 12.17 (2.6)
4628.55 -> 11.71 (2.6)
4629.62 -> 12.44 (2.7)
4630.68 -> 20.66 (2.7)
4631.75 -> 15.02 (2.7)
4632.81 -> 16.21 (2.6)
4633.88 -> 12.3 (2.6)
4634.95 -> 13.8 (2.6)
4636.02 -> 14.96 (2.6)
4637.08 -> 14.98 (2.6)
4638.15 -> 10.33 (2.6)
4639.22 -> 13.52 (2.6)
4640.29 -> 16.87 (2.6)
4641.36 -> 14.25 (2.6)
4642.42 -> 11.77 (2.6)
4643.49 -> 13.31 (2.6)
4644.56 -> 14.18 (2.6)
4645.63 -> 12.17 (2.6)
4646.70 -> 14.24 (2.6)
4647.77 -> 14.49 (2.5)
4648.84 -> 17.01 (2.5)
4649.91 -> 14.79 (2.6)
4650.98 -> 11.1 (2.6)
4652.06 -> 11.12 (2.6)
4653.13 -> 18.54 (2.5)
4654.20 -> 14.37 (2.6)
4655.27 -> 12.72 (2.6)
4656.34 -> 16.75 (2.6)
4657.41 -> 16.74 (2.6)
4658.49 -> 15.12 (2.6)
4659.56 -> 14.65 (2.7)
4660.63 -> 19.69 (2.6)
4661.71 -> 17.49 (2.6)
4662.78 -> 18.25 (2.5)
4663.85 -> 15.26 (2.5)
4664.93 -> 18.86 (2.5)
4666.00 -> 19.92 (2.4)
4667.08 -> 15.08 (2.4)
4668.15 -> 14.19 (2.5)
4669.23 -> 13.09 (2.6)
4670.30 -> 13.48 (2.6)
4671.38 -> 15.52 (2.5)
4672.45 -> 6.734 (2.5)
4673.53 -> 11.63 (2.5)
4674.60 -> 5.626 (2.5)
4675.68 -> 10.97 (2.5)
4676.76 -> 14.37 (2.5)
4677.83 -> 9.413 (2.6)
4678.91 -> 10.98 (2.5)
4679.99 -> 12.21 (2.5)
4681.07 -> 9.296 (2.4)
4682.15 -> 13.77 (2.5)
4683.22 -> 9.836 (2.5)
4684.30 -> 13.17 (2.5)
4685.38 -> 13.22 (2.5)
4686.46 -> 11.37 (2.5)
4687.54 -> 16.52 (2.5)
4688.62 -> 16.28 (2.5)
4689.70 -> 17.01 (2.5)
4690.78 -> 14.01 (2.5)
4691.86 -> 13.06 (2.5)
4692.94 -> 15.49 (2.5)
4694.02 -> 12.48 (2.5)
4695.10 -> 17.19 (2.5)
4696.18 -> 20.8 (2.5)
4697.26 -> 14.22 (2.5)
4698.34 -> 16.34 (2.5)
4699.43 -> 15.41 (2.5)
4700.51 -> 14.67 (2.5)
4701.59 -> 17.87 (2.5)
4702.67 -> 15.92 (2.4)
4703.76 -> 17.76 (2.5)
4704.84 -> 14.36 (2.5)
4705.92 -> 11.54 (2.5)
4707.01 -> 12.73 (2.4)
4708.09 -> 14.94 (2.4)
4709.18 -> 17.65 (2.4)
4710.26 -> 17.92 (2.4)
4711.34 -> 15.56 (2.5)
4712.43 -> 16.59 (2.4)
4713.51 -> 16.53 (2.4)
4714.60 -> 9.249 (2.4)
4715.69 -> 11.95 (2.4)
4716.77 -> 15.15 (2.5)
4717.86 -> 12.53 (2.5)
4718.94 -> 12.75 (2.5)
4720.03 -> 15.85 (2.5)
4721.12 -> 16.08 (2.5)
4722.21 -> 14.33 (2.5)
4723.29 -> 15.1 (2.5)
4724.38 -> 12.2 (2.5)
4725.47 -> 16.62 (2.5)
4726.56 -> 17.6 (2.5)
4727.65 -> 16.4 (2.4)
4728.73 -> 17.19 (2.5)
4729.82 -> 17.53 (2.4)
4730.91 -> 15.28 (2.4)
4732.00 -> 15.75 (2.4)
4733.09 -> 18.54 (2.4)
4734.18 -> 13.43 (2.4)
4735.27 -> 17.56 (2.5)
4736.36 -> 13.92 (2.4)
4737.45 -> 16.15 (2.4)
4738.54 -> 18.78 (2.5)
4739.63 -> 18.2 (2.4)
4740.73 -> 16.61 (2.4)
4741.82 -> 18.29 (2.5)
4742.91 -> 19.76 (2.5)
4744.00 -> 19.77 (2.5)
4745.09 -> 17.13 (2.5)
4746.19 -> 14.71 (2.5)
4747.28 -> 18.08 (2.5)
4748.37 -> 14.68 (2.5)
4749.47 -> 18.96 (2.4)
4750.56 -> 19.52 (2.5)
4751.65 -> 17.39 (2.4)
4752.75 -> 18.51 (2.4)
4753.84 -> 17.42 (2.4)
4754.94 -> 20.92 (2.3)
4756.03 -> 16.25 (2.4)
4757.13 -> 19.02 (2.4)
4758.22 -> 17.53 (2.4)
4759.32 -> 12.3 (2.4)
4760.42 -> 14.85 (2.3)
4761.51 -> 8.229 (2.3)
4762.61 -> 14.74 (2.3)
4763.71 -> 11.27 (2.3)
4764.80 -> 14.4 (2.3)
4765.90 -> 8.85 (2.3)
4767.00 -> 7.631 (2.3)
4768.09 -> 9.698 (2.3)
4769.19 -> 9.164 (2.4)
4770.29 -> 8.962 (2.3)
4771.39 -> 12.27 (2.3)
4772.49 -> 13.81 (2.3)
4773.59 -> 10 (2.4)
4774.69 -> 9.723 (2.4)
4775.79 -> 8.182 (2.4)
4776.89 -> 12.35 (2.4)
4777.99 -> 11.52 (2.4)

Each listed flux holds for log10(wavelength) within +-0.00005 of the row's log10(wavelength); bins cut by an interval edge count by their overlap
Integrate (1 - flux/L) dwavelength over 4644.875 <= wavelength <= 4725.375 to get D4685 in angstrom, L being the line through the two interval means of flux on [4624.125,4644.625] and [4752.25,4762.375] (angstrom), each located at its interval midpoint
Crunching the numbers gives 2.3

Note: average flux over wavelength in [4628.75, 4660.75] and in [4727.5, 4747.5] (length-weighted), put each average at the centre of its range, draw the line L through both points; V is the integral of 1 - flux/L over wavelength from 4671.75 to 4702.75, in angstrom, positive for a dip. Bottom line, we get 4.5 angstrom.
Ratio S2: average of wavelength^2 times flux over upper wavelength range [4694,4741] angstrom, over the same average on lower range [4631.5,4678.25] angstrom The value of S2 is 1.1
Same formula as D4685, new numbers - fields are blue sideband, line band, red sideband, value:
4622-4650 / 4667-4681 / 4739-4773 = 3.0 angstrom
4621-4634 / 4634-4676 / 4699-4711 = 3.5 angstrom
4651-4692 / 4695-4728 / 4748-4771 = -2.7 angstrom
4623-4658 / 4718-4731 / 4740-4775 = -0.8 angstrom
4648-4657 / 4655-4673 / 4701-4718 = -1.1 angstrom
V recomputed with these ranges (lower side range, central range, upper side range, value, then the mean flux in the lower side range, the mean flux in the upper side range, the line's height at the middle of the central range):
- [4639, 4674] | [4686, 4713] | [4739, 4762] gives 0.5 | 14.8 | 17.1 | 15.8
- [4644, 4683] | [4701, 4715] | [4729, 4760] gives 0.4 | 14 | 17.2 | 15.7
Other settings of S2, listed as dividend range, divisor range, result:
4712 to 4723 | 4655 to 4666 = 0.86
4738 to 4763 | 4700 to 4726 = 1.17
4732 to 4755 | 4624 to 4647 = 1.31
